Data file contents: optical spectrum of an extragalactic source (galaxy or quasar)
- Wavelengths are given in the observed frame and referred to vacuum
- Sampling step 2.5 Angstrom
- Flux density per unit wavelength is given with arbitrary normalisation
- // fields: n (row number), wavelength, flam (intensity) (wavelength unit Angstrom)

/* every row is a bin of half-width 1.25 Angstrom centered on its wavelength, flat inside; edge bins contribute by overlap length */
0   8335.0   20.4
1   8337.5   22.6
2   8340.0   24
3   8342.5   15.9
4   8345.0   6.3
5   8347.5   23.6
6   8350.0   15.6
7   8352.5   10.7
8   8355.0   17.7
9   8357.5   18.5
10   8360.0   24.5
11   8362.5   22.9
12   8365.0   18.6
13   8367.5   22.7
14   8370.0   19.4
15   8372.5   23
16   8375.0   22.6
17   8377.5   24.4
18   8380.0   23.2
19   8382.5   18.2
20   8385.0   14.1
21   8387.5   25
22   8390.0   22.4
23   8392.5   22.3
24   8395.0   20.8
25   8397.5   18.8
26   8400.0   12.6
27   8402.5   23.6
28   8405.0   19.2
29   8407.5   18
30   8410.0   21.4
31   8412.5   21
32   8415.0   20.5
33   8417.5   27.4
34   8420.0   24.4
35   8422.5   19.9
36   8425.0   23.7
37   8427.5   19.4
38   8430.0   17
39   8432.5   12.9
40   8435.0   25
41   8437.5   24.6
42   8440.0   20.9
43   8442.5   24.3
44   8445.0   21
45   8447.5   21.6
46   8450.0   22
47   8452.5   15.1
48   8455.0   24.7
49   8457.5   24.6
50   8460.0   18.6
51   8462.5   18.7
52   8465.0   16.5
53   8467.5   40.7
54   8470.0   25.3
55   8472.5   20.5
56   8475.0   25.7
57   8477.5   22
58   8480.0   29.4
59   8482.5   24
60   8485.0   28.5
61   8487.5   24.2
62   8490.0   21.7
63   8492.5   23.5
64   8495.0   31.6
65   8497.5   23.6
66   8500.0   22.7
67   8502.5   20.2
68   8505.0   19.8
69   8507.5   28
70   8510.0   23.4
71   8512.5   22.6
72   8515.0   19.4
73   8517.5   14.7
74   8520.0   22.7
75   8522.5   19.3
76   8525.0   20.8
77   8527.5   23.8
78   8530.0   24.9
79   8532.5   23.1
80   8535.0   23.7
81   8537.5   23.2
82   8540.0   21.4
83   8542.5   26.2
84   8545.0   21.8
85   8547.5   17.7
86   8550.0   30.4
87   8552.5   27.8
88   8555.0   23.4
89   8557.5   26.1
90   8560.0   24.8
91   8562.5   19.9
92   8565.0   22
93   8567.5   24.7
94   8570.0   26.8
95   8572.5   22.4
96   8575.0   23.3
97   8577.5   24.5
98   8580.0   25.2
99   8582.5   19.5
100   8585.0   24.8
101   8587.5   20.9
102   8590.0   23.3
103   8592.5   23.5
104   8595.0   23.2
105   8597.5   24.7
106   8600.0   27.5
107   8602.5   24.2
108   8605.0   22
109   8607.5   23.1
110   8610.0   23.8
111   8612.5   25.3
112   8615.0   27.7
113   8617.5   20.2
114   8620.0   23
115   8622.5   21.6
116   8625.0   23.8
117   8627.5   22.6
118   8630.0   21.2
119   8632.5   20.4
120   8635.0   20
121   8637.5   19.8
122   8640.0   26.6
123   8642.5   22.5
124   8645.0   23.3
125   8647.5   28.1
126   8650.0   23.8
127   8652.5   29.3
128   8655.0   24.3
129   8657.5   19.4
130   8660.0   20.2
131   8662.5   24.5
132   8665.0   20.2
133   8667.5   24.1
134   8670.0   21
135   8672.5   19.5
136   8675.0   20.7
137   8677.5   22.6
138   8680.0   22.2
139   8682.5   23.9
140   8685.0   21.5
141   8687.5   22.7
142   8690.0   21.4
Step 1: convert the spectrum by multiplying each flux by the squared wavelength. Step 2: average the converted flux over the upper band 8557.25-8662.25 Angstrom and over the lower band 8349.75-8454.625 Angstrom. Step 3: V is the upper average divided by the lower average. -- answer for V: 1.19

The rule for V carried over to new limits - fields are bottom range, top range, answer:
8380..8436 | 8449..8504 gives 1.19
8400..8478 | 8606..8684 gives 1.10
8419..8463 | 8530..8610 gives 1.16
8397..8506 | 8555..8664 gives 1.09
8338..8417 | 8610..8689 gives 1.22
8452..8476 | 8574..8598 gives 1.03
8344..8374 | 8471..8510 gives 1.34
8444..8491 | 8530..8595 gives 1.03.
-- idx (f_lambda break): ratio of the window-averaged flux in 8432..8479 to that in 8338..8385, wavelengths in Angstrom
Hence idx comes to 1.2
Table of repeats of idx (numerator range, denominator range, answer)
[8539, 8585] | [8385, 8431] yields 1.14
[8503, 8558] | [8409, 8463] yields 1.07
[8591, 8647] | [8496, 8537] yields 1.05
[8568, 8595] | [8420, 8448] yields 1.11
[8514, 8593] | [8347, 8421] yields 1.12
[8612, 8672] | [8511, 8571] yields 1.00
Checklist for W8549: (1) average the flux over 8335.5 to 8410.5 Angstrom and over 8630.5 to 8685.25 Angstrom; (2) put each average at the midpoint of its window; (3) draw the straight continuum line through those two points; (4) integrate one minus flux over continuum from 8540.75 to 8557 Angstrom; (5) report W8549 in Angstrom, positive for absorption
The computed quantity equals -2.3 Angstrom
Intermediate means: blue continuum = 19.7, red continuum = 22.6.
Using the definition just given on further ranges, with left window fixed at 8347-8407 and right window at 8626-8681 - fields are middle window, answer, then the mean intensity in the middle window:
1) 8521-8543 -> -1.36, 22.8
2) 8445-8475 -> -2.56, 22.6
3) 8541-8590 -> -4.48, 23.8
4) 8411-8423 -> -1.36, 22.8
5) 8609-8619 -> -0.91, 24.2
